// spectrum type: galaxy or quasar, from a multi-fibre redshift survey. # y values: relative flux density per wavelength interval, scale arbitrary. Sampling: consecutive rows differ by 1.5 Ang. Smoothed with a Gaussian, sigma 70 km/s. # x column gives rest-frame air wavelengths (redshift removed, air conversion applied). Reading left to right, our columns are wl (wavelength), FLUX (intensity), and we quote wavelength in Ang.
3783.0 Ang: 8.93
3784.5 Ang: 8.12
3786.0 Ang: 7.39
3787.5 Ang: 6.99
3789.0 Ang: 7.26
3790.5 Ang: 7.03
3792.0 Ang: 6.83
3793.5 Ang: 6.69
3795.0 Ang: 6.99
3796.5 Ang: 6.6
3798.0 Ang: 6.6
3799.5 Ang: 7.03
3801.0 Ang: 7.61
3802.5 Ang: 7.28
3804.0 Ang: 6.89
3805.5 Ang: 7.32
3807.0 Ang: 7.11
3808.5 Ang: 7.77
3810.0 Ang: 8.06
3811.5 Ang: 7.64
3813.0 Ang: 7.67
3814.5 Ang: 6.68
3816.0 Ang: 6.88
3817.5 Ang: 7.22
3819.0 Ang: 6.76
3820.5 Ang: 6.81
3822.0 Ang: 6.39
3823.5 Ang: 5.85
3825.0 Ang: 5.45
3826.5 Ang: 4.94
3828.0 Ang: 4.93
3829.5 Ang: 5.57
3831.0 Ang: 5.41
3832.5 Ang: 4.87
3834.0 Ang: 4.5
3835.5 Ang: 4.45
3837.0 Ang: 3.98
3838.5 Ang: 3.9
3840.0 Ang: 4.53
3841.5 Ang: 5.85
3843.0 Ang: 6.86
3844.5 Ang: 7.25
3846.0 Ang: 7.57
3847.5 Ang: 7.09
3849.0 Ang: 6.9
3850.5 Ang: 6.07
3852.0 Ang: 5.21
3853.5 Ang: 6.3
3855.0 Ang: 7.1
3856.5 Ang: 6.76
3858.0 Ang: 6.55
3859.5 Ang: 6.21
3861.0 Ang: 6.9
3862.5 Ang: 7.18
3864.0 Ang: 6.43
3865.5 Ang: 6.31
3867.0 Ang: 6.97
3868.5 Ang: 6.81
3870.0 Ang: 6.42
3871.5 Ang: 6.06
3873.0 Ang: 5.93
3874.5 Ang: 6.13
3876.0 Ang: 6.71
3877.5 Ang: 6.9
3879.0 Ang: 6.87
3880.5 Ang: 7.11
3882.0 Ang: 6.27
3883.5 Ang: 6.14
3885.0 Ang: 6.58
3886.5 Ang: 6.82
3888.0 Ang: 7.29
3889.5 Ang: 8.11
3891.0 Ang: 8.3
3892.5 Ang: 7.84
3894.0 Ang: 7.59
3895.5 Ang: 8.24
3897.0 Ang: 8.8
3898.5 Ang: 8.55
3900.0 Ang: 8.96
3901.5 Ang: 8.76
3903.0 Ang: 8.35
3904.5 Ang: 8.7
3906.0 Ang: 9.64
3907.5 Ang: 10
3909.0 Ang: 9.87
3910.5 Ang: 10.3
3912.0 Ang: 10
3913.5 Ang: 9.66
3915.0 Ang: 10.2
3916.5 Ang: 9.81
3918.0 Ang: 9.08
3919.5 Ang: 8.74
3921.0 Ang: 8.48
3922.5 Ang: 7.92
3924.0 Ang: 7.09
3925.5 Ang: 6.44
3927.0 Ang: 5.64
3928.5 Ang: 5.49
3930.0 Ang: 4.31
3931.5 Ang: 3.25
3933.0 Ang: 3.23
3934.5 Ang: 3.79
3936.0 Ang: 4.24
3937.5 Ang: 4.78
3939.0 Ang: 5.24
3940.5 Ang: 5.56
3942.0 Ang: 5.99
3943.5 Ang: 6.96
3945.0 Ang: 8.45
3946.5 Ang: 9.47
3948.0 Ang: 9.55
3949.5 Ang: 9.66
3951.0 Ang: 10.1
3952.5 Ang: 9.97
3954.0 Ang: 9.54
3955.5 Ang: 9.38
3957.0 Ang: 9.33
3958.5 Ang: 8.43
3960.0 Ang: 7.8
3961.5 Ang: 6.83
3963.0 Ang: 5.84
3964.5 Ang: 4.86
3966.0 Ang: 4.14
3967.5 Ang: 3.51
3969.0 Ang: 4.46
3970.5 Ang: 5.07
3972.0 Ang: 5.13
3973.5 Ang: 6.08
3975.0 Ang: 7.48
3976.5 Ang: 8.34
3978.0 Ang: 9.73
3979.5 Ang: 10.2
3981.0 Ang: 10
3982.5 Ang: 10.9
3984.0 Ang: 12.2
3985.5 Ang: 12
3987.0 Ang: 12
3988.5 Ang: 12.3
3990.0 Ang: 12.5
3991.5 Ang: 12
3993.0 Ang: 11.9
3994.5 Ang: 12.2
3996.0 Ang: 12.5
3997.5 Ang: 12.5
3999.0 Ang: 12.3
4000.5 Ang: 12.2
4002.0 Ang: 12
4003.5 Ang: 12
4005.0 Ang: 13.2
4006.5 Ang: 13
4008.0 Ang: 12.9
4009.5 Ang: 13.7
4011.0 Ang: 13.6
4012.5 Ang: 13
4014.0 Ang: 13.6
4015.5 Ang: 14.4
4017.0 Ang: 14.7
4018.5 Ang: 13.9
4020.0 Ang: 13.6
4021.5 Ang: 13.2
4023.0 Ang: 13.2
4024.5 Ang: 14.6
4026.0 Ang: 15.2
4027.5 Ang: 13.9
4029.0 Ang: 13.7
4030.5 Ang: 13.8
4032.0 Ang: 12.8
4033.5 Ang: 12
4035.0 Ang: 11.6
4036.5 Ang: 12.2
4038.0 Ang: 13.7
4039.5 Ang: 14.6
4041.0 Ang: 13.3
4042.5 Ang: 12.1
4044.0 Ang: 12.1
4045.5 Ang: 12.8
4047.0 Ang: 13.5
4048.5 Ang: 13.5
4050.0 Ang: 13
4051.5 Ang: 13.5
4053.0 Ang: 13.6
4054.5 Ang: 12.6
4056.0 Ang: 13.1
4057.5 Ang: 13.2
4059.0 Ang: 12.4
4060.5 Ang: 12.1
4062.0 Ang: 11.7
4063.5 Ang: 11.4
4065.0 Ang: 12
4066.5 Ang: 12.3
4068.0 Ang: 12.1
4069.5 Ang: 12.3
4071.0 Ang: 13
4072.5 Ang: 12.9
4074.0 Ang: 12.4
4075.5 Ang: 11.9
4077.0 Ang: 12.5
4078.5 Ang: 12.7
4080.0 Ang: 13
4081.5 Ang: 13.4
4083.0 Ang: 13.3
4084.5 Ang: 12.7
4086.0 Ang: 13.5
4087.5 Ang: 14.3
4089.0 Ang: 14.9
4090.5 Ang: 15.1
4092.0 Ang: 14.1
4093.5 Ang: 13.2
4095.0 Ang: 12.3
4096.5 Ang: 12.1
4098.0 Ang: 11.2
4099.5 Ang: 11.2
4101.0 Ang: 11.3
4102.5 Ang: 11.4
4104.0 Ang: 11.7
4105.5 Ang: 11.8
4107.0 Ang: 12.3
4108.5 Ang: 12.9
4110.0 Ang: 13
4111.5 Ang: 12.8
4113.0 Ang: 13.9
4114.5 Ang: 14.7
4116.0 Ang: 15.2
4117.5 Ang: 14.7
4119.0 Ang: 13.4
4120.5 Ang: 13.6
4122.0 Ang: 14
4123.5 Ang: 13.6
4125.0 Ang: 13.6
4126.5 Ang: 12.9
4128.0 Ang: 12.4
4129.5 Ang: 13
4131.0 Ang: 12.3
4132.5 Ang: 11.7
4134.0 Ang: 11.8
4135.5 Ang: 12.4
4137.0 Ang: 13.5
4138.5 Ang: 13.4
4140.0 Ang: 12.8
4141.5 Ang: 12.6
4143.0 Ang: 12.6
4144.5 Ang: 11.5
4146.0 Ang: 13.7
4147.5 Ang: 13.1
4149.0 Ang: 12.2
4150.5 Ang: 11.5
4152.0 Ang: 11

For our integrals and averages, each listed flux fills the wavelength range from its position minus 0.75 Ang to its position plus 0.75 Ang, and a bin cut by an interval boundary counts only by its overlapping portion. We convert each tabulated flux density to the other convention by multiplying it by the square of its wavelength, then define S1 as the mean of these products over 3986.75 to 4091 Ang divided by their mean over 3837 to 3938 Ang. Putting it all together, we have 1.98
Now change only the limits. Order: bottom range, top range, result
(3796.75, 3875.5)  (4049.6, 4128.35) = 2.31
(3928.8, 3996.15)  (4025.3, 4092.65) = 1.71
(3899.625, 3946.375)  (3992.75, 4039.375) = 1.87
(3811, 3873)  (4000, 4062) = 2.35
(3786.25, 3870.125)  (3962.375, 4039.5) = 1.92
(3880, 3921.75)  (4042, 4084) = 1.61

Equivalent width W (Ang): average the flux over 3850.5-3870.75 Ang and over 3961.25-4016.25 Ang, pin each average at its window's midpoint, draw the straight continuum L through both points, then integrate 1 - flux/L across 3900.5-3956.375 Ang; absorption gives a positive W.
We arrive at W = 4.6 Ang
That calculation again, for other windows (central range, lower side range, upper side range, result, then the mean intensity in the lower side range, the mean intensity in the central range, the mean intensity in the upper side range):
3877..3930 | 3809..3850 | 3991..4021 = 5.16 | 6.08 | 8.08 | 13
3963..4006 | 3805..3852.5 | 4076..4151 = 0.98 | 6.17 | 9.73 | 12.9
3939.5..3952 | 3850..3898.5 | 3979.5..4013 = 2.32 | 6.87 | 8.19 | 12.3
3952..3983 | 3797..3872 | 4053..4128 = 7.41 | 6.38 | 7.43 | 12.9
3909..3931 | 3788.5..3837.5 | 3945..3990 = -0.67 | 6.47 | 8.09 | 8.49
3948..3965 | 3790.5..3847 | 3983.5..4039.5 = 4.03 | 6.36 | 8.44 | 13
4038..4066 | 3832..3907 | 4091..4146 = -4.04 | 6.81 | 12.8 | 12.8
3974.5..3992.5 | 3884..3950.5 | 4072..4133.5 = -2.45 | 7.63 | 10.9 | 13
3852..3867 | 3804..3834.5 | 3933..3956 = 0.30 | 6.42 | 6.58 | 7.35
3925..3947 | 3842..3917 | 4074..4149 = 8.45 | 7.53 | 5.47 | 12.9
